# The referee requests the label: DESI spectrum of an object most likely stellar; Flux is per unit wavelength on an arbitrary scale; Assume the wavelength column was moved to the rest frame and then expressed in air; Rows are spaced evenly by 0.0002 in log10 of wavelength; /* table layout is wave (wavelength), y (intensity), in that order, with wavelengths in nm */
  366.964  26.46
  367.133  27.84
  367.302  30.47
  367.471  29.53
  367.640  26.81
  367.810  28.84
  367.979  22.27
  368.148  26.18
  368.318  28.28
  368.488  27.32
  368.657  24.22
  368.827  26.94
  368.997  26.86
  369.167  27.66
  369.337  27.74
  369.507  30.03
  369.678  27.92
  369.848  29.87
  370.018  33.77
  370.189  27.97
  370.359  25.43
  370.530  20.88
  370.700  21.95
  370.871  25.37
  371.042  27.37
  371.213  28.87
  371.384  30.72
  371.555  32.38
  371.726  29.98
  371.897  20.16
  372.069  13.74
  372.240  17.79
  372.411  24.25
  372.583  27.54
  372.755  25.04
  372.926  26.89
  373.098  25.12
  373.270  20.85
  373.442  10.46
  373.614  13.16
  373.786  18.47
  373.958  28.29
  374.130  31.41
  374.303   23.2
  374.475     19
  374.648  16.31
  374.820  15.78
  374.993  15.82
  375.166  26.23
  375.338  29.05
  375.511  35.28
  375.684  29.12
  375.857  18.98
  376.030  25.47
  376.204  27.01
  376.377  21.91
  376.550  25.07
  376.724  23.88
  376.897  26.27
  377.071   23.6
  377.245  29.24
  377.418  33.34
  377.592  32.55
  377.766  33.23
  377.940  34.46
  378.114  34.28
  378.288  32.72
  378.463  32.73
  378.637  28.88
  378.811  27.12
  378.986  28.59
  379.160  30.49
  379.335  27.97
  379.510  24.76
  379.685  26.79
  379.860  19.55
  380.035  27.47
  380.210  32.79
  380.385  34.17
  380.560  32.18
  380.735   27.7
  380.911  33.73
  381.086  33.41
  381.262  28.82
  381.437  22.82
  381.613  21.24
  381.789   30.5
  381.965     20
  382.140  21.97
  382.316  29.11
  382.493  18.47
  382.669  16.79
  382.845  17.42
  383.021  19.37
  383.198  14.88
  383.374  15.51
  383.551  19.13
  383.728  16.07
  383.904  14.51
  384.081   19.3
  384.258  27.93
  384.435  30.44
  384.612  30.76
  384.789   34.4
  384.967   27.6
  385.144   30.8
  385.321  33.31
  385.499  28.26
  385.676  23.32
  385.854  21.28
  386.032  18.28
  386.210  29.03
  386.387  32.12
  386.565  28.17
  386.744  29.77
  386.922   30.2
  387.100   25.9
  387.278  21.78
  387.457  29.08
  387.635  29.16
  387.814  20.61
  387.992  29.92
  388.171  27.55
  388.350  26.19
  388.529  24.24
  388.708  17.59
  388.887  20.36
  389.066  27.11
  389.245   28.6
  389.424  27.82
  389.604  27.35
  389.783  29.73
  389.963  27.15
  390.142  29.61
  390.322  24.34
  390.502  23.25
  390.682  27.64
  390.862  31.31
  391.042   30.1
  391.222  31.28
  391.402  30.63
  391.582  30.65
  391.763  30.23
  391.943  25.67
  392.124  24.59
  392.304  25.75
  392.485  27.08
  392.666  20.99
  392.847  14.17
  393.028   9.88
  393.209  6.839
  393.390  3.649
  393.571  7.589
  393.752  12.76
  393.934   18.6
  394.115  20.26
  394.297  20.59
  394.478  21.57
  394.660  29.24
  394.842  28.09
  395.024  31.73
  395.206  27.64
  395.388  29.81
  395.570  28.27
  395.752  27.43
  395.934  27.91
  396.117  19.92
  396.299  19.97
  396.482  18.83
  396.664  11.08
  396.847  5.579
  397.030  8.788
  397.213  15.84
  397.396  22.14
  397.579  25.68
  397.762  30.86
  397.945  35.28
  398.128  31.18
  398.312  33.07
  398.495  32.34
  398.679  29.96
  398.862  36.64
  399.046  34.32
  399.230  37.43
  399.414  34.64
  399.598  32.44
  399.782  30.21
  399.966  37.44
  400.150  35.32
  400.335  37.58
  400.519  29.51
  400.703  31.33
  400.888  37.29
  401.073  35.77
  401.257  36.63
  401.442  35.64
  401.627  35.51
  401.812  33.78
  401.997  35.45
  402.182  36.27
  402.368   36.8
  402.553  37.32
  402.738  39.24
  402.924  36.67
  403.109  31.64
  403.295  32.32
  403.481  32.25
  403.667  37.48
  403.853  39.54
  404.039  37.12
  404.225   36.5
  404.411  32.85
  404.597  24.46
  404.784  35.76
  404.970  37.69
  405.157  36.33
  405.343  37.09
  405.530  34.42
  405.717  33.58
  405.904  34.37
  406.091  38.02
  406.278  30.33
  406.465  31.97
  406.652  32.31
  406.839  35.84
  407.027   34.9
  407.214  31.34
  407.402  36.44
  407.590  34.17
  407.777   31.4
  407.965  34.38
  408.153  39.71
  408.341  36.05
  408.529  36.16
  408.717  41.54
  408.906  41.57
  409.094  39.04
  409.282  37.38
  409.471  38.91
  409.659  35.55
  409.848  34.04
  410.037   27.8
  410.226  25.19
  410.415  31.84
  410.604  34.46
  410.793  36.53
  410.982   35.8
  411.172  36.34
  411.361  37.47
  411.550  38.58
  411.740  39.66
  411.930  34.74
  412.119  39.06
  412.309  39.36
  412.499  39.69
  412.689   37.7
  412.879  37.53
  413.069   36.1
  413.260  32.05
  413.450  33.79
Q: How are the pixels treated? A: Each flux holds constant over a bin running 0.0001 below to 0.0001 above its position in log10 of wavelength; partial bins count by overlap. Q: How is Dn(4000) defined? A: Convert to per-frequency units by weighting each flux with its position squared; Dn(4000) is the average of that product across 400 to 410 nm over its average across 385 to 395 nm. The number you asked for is 1.6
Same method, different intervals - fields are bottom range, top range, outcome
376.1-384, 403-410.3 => 1.54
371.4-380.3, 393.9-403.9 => 1.31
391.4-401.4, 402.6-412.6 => 1.46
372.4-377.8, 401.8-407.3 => 1.66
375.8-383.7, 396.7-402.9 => 1.34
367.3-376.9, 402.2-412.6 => 1.71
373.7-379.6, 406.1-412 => 1.55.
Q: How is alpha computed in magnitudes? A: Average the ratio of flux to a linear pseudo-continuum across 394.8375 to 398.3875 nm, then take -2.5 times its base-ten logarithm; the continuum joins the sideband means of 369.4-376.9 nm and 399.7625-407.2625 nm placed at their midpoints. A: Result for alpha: 0.34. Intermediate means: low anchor 24.4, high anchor 34.8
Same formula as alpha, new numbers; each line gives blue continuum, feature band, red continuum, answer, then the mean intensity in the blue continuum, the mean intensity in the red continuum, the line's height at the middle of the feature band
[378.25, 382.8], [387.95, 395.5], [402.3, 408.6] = 0.263 mag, 27.2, 34.9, 30.6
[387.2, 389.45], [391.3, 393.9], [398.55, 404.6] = 0.409 mag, 25.3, 34.9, 28.4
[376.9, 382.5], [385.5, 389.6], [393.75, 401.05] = 0.086 mag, 28.7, 27.2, 28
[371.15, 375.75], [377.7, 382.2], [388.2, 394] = -0.226 mag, 23.5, 23.3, 23.4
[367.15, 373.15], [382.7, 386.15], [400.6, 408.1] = 0.277 mag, 26.5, 34.8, 30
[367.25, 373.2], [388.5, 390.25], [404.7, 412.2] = 0.189 mag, 26.4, 35.4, 30.9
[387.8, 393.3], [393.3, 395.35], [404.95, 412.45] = 0.321 mag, 25.2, 35.5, 27.3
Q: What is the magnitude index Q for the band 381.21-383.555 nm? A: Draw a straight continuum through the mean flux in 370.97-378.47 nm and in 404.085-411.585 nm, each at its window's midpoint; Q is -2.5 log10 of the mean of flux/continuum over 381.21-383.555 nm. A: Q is 0.29 mag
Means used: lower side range 25.3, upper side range 34.9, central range 21.1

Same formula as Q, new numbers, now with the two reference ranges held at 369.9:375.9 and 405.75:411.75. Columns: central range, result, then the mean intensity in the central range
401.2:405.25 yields -0.06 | 35.3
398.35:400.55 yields -0.06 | 34.1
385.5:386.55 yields 0.11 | 25.3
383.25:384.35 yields 0.42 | 18.7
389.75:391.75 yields 0.03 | 28.7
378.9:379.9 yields -0.03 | 26.7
